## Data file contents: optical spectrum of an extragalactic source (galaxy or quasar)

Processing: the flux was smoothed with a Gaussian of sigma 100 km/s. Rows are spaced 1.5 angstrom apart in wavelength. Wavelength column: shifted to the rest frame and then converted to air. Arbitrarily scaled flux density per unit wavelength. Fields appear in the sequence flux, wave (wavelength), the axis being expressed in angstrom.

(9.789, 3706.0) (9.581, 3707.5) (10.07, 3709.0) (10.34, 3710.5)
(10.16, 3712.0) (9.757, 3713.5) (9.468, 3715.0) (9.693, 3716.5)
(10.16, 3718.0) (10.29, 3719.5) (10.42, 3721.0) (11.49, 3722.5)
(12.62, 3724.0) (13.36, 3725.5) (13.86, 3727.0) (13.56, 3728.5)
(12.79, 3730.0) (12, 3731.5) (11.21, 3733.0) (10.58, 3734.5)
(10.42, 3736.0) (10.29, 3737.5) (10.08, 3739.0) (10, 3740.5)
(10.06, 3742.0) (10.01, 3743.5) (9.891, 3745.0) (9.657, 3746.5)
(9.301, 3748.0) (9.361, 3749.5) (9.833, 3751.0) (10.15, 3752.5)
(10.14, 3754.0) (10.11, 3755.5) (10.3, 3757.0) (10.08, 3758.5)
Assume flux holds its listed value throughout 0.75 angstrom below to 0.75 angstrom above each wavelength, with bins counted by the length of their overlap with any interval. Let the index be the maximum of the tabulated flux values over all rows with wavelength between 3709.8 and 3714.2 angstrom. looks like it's 10.34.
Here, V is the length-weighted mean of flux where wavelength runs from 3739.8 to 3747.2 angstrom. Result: 9.92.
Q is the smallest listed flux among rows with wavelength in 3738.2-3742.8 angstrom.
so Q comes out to 10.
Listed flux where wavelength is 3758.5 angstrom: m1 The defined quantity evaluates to 10.08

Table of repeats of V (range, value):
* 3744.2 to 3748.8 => 9.62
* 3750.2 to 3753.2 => 9.98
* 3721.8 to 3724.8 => 12.1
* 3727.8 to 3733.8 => 12.4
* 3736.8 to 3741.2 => 10.1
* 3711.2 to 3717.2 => 9.77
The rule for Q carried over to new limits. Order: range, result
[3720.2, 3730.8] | 10.42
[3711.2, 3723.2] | 9.468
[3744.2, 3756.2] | 9.301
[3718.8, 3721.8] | 10.29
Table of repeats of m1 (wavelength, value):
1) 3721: 10.42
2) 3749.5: 9.361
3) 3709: 10.07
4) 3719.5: 10.29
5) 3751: 9.833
